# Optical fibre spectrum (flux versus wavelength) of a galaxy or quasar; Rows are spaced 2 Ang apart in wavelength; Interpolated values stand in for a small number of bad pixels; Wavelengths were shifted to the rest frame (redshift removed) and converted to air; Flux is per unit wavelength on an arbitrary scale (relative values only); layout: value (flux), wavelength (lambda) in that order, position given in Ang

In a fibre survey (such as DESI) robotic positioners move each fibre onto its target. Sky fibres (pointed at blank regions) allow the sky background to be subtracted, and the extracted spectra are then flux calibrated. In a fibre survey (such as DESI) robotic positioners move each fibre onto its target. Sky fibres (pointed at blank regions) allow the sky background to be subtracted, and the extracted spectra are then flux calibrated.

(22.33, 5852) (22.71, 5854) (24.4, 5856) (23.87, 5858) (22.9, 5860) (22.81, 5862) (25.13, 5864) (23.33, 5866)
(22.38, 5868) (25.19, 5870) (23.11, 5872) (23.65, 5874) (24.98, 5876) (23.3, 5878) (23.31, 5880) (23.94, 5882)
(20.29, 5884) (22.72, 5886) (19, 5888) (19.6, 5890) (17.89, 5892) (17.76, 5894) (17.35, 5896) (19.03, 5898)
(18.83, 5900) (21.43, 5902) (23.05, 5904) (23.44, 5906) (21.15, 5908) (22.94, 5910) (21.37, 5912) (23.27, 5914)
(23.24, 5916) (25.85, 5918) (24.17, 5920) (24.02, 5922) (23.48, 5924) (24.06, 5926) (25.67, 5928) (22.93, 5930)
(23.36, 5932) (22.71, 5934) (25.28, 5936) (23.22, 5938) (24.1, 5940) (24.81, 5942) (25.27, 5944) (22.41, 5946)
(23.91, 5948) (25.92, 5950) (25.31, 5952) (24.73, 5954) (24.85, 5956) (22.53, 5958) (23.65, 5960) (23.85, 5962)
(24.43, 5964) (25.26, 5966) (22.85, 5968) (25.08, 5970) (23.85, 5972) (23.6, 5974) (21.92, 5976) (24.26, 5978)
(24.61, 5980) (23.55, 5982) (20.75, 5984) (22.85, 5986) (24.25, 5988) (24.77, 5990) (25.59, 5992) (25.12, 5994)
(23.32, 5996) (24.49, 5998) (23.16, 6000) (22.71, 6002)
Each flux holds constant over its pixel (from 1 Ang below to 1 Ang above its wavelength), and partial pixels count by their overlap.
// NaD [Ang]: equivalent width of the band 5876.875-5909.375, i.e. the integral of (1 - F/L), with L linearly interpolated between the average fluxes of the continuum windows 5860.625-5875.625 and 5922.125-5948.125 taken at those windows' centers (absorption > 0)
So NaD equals 4.1 Ang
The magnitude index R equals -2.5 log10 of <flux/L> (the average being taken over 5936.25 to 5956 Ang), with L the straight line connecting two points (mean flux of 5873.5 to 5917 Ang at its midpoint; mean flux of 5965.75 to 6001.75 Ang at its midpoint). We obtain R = -0.077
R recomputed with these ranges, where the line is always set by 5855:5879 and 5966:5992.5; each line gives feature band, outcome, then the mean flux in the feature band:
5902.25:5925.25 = 0.024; 23.2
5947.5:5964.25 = -0.029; 24.4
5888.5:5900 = 0.277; 18.4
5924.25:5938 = -0.009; 23.9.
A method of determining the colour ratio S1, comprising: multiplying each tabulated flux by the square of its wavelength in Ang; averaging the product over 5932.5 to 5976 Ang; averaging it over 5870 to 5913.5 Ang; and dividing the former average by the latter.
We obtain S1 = 1.15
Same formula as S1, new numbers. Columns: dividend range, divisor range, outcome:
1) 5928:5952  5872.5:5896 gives 1.15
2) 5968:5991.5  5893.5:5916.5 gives 1.15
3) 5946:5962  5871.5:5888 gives 1.09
